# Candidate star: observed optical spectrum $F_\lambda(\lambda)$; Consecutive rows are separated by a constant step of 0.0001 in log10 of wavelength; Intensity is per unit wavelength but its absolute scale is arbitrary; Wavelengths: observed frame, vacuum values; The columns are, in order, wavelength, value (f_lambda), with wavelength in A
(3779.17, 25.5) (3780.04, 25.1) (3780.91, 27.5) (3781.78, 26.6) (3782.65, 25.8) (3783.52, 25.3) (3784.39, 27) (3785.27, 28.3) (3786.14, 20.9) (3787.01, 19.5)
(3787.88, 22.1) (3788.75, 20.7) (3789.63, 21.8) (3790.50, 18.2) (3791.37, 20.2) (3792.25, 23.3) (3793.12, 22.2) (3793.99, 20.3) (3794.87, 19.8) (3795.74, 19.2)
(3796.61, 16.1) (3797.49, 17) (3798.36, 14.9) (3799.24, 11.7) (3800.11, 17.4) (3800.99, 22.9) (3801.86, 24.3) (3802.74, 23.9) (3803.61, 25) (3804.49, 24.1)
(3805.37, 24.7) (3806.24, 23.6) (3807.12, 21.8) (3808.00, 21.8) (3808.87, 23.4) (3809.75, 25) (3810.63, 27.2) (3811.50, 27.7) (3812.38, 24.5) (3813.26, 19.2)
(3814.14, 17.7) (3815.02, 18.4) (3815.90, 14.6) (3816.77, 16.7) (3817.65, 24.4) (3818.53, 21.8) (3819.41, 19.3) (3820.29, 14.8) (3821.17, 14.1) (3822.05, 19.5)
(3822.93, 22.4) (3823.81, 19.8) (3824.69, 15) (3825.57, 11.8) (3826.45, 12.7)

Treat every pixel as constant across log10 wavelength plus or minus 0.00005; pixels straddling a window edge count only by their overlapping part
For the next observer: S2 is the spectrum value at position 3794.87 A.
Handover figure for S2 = 19.8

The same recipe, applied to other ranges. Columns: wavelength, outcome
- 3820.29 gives 14.8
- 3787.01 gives 19.5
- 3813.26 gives 19.2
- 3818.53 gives 21.8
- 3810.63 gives 27.2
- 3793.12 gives 22.2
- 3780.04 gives 25.1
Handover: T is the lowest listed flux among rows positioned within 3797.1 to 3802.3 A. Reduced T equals 11.7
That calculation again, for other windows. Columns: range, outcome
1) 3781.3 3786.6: 20.9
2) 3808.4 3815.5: 17.7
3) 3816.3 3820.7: 14.8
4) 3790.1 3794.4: 18.2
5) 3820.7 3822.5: 14.1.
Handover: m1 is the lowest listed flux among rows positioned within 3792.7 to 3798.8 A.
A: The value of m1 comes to 14.9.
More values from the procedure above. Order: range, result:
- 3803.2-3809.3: 21.8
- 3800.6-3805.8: 22.9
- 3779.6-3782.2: 25.1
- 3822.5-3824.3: 19.8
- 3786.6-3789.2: 19.5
